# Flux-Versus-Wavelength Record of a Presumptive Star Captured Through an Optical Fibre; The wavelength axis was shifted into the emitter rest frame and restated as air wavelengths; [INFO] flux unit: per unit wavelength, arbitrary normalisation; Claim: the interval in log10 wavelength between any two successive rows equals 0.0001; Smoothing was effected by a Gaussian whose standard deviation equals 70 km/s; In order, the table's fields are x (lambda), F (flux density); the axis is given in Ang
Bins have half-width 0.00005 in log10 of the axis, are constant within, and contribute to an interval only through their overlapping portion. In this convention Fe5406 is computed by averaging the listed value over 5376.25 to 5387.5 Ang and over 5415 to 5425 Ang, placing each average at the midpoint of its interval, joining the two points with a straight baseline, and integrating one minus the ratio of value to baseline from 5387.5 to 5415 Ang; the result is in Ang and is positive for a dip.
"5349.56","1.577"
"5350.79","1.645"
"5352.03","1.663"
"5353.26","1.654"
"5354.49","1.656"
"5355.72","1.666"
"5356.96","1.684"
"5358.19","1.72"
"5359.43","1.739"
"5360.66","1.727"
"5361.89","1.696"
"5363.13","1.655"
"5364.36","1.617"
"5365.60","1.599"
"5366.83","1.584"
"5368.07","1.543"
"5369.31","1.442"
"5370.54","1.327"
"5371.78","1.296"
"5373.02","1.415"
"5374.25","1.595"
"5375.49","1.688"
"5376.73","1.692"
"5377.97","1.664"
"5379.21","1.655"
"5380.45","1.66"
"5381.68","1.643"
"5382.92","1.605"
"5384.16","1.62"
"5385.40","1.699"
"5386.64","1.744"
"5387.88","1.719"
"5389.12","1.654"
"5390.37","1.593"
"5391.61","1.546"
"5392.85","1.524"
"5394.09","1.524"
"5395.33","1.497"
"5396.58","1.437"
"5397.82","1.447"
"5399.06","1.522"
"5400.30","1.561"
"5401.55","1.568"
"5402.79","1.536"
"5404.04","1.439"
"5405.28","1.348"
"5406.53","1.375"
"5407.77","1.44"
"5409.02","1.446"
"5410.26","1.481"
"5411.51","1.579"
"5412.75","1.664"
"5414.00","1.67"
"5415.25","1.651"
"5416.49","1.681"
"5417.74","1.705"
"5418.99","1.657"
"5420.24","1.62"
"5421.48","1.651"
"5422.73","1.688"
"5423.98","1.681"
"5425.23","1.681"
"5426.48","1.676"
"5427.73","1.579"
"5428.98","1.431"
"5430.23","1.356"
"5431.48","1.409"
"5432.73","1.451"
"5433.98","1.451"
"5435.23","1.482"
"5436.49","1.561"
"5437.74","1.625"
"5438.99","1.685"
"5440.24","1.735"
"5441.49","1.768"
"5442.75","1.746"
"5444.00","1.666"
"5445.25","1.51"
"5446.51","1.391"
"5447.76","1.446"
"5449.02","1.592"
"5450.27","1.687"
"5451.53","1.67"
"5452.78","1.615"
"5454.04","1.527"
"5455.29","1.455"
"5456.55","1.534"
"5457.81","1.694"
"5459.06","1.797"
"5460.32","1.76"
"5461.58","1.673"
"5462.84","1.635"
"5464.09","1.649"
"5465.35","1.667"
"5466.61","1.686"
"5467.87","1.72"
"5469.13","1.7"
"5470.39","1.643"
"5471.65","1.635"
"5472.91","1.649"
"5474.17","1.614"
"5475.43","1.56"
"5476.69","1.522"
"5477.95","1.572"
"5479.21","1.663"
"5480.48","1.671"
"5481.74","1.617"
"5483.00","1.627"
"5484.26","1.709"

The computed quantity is 2.33 Ang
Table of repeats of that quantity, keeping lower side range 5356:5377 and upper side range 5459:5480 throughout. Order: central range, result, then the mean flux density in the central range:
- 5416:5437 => 0.7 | 1.57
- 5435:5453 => 0.2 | 1.61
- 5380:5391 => -0.4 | 1.66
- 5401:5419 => 0.8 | 1.55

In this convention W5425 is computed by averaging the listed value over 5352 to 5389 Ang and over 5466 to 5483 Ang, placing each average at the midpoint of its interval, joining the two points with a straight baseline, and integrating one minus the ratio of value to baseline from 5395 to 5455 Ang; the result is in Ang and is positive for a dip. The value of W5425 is 2.38 Ang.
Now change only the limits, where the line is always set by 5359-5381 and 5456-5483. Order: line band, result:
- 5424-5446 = 0.7 Ang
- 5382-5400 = 0.2 Ang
